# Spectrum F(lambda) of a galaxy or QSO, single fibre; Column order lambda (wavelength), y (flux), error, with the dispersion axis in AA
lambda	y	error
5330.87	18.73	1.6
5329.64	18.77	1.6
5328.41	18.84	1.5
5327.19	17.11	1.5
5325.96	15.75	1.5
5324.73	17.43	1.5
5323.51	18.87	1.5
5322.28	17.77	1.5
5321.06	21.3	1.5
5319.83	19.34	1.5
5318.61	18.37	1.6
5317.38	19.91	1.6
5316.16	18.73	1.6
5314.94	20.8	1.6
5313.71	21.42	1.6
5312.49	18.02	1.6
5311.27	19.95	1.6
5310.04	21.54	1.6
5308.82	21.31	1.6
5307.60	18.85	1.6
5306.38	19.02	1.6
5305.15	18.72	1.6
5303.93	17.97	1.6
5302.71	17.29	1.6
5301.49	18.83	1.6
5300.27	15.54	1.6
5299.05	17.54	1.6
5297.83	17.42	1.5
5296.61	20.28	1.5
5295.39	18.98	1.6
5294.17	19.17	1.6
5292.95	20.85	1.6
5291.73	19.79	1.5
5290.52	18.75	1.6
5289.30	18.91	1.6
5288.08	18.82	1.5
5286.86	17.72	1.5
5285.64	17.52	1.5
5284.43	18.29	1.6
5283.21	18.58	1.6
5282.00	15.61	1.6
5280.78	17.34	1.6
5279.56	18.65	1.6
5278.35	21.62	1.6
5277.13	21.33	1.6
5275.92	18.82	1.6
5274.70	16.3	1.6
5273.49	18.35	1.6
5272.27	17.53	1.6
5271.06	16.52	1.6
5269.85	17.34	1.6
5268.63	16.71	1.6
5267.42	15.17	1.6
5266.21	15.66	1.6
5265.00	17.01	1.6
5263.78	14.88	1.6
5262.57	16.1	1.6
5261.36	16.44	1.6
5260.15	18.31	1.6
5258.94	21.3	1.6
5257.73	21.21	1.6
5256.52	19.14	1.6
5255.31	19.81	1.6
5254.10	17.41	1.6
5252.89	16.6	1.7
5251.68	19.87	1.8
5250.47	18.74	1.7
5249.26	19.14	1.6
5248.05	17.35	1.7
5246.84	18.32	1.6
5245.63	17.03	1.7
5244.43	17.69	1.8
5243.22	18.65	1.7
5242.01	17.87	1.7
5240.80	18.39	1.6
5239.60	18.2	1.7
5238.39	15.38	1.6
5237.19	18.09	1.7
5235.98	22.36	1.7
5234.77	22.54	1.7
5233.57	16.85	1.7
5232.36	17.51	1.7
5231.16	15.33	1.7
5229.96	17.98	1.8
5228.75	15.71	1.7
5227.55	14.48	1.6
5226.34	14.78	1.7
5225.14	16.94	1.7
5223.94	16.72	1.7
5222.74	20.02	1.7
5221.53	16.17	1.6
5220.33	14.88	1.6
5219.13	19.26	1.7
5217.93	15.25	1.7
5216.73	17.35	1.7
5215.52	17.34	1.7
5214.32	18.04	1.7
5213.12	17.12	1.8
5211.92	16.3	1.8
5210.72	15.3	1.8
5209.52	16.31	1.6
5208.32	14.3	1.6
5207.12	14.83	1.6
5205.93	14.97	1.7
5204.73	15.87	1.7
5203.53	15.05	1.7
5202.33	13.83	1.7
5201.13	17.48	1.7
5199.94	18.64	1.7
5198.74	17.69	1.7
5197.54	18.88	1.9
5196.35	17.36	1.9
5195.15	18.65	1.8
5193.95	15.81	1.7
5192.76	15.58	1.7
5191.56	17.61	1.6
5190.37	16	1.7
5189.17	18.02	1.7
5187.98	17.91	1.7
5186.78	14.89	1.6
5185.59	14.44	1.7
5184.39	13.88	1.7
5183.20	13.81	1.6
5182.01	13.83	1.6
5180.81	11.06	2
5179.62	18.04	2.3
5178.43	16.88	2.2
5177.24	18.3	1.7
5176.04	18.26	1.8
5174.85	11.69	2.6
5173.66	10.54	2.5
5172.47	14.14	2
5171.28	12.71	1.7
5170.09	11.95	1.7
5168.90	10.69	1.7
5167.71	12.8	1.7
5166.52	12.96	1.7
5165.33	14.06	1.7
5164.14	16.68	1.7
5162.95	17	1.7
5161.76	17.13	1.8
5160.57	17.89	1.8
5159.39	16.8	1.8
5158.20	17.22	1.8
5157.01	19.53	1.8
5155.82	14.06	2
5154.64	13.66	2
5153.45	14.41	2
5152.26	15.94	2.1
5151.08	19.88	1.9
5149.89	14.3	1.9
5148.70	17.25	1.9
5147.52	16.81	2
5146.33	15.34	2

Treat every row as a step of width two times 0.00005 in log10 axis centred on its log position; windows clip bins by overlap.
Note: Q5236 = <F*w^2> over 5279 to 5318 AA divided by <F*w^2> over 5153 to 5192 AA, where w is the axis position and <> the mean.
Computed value 1.31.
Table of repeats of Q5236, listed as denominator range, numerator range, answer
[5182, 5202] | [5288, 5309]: 1.18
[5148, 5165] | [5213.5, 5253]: 1.10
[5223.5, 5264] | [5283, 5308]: 1.05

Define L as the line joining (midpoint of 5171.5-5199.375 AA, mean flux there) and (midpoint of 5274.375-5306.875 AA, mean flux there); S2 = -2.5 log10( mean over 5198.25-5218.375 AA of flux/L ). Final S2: 0.01 mag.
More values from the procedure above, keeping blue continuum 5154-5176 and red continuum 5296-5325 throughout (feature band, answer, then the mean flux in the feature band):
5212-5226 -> -0.06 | 17.1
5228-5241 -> -0.08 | 18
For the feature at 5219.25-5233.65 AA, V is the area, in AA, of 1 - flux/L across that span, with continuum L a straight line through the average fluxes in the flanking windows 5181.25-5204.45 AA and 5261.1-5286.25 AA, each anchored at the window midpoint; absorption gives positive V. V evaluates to 0.2 AA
